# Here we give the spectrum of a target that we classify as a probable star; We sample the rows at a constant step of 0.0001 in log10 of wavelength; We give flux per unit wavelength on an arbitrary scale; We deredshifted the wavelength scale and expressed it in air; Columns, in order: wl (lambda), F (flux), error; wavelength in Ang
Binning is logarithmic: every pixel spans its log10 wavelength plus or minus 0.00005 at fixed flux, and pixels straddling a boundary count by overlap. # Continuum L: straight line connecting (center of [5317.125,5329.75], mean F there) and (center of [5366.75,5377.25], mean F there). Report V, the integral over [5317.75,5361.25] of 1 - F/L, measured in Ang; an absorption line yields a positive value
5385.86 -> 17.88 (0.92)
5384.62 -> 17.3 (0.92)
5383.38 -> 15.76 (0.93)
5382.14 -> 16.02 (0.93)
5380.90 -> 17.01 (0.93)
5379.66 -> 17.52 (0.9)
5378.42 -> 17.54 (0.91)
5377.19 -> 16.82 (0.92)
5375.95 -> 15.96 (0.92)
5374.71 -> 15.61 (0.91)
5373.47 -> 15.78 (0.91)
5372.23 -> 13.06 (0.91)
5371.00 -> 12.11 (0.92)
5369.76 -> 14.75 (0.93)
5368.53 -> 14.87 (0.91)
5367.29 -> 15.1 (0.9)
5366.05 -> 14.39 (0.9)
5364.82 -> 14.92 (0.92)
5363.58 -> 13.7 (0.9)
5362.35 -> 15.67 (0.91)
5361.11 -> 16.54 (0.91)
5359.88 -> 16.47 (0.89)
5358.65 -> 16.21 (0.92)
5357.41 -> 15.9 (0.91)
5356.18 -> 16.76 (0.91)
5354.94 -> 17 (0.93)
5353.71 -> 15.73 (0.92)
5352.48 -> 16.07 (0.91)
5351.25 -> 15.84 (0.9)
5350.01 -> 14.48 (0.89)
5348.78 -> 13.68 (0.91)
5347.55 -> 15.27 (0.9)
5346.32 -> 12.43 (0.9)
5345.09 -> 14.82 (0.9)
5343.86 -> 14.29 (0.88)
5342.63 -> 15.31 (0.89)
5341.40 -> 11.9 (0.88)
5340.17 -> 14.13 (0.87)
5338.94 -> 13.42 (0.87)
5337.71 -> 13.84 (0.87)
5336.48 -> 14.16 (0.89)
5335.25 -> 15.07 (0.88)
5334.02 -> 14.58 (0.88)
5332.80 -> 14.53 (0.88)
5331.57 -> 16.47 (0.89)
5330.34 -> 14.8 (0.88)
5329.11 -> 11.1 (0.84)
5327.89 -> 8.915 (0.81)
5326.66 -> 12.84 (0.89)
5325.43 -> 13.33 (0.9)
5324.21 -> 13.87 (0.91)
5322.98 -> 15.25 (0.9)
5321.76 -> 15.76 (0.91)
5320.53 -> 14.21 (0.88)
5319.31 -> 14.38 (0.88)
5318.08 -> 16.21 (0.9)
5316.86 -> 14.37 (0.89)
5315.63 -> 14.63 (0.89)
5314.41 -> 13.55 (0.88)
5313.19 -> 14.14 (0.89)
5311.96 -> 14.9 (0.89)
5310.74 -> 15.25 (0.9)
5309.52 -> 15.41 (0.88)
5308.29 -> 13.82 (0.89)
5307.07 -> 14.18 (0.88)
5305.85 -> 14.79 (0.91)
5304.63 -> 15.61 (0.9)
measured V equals -1.7 Ang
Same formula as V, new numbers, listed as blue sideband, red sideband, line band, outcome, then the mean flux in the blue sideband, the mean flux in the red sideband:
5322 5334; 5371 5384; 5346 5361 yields -0.8 Ang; 13.6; 15.9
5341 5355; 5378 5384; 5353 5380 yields 0.5 Ang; 14.7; 16.7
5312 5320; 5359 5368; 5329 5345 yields 0.7 Ang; 14.6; 15.3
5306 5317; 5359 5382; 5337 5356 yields 0.6 Ang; 14.5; 15.5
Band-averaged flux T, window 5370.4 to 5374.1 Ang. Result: 13.7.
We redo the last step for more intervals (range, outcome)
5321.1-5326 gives 14.6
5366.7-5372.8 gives 14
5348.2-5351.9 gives 14.7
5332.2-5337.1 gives 14.6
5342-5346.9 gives 14.2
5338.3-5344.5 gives 13.8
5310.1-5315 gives 14.5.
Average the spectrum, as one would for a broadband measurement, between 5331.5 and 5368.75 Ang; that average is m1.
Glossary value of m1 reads 14.9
